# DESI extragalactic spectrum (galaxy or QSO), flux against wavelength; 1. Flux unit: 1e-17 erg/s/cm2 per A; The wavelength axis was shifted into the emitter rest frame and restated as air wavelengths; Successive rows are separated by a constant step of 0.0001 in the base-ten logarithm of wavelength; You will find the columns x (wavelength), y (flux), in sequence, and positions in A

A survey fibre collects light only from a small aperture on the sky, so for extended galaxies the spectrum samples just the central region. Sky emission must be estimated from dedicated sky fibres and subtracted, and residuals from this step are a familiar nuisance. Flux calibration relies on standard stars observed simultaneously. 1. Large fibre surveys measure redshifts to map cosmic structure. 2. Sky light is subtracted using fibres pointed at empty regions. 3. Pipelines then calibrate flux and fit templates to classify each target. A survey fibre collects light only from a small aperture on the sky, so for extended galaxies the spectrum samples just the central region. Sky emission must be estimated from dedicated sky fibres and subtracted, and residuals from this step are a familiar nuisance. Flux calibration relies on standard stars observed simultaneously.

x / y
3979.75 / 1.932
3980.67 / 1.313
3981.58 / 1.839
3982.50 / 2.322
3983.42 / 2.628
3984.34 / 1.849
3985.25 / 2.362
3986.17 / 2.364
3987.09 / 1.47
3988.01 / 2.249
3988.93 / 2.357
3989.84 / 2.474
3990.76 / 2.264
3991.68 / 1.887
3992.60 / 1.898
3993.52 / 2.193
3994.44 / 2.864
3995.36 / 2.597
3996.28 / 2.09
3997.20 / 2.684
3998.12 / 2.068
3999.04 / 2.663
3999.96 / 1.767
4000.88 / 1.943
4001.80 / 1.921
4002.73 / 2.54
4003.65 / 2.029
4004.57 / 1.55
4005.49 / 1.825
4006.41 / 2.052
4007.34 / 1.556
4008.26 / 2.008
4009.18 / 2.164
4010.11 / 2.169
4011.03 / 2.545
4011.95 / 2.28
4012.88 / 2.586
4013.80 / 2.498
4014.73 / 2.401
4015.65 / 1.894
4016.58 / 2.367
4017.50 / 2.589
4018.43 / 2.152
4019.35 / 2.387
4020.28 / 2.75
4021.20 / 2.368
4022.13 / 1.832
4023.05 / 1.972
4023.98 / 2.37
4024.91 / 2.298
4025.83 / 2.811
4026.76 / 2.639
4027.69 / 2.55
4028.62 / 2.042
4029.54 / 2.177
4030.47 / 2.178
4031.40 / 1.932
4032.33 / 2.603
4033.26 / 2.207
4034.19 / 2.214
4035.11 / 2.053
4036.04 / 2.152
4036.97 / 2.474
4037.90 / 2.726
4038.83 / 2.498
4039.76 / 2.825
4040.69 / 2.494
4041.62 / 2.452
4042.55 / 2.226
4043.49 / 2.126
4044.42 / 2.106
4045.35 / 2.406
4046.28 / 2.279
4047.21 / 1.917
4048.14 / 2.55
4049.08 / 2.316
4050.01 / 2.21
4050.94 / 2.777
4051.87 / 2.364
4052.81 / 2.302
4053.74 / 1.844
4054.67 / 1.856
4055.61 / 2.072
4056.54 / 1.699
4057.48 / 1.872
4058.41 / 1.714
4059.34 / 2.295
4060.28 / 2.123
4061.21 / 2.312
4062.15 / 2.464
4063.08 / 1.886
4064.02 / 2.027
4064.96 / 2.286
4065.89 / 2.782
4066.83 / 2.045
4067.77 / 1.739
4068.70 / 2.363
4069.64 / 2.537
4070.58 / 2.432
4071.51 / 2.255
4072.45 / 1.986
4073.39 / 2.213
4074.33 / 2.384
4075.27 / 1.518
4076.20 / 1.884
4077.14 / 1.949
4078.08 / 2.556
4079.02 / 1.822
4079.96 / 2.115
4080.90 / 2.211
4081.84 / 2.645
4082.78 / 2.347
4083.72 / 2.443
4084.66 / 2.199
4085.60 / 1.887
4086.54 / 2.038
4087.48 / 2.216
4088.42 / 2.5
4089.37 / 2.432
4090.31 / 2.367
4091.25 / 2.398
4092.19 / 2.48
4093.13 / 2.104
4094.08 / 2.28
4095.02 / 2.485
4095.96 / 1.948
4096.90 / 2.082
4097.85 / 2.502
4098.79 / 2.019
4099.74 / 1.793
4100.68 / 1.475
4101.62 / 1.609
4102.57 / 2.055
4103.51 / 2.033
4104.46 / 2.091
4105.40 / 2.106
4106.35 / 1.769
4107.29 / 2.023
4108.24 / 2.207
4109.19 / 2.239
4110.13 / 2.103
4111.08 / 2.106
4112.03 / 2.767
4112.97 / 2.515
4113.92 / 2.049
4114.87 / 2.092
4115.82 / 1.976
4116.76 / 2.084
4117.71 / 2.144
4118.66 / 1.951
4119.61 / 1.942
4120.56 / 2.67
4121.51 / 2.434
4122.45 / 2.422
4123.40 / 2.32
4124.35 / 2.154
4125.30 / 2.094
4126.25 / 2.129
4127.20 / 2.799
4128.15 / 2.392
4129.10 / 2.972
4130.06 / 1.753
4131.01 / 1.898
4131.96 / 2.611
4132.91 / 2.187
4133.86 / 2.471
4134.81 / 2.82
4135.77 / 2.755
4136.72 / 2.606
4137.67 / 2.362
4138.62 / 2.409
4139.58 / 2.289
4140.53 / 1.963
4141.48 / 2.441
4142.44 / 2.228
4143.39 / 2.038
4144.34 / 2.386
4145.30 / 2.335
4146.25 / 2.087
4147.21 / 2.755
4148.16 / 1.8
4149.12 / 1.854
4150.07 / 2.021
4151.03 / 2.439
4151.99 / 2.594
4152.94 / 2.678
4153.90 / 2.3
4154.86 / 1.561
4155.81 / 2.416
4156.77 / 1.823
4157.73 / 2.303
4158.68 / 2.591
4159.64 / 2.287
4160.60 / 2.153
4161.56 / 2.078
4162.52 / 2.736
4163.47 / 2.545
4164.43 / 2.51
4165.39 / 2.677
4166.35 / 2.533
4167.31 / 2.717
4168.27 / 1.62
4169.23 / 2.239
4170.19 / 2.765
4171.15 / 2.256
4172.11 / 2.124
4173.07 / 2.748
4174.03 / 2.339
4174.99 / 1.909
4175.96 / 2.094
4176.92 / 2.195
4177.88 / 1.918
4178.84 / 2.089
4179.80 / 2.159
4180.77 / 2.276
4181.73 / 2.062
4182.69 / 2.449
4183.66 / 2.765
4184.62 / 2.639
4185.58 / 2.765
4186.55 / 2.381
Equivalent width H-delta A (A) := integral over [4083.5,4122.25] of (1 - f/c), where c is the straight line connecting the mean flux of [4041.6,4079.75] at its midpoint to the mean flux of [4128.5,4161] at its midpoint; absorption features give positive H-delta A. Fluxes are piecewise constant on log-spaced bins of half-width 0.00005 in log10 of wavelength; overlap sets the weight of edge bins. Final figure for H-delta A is 1.24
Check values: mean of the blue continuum 2.17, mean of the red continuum 2.3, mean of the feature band 2.16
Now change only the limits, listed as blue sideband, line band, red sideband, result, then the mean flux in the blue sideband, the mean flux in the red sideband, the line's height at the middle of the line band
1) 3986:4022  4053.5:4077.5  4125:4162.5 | 1.6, 2.21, 2.31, 2.25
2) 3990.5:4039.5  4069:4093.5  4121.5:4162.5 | 0.6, 2.25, 2.31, 2.28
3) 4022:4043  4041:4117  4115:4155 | 4.9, 2.34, 2.29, 2.32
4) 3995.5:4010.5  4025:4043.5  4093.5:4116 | -2.6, 2.07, 2.1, 2.08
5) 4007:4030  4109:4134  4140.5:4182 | 0.1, 2.3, 2.27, 2.28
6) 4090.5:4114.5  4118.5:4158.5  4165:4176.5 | -1.2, 2.13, 2.33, 2.24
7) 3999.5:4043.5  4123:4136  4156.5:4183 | -0.5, 2.26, 2.3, 2.28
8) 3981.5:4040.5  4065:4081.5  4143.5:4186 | 0.8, 2.25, 2.31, 2.28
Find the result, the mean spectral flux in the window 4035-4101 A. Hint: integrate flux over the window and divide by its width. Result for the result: 2.22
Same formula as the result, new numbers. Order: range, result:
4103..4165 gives 2.27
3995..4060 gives 2.24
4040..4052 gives 2.33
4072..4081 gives 2.06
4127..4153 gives 2.34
